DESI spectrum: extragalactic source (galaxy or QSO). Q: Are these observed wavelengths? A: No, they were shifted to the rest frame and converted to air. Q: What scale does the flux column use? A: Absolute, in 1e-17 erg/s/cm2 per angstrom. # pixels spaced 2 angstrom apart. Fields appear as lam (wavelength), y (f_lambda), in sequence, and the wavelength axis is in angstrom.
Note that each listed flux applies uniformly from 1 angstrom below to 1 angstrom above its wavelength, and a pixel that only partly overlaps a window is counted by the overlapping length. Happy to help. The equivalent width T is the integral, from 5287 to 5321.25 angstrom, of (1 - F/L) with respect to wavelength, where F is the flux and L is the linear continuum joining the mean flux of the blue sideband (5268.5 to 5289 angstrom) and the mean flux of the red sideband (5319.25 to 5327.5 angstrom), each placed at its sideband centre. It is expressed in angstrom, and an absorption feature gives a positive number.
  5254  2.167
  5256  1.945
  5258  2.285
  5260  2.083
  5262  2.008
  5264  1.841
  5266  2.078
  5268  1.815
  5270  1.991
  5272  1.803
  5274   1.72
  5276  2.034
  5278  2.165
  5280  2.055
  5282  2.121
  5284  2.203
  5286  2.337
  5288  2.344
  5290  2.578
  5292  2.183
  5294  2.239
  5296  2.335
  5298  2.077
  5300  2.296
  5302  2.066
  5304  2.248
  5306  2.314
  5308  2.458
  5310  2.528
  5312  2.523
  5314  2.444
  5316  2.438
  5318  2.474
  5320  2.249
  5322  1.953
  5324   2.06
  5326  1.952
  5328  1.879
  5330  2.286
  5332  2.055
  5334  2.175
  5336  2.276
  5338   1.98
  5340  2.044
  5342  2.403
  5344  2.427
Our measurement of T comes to -4.8 angstrom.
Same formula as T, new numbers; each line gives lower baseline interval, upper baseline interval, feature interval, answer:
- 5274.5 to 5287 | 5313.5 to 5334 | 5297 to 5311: -0.83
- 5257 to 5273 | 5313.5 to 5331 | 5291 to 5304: -0.64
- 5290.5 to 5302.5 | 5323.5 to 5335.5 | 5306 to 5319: -1.90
